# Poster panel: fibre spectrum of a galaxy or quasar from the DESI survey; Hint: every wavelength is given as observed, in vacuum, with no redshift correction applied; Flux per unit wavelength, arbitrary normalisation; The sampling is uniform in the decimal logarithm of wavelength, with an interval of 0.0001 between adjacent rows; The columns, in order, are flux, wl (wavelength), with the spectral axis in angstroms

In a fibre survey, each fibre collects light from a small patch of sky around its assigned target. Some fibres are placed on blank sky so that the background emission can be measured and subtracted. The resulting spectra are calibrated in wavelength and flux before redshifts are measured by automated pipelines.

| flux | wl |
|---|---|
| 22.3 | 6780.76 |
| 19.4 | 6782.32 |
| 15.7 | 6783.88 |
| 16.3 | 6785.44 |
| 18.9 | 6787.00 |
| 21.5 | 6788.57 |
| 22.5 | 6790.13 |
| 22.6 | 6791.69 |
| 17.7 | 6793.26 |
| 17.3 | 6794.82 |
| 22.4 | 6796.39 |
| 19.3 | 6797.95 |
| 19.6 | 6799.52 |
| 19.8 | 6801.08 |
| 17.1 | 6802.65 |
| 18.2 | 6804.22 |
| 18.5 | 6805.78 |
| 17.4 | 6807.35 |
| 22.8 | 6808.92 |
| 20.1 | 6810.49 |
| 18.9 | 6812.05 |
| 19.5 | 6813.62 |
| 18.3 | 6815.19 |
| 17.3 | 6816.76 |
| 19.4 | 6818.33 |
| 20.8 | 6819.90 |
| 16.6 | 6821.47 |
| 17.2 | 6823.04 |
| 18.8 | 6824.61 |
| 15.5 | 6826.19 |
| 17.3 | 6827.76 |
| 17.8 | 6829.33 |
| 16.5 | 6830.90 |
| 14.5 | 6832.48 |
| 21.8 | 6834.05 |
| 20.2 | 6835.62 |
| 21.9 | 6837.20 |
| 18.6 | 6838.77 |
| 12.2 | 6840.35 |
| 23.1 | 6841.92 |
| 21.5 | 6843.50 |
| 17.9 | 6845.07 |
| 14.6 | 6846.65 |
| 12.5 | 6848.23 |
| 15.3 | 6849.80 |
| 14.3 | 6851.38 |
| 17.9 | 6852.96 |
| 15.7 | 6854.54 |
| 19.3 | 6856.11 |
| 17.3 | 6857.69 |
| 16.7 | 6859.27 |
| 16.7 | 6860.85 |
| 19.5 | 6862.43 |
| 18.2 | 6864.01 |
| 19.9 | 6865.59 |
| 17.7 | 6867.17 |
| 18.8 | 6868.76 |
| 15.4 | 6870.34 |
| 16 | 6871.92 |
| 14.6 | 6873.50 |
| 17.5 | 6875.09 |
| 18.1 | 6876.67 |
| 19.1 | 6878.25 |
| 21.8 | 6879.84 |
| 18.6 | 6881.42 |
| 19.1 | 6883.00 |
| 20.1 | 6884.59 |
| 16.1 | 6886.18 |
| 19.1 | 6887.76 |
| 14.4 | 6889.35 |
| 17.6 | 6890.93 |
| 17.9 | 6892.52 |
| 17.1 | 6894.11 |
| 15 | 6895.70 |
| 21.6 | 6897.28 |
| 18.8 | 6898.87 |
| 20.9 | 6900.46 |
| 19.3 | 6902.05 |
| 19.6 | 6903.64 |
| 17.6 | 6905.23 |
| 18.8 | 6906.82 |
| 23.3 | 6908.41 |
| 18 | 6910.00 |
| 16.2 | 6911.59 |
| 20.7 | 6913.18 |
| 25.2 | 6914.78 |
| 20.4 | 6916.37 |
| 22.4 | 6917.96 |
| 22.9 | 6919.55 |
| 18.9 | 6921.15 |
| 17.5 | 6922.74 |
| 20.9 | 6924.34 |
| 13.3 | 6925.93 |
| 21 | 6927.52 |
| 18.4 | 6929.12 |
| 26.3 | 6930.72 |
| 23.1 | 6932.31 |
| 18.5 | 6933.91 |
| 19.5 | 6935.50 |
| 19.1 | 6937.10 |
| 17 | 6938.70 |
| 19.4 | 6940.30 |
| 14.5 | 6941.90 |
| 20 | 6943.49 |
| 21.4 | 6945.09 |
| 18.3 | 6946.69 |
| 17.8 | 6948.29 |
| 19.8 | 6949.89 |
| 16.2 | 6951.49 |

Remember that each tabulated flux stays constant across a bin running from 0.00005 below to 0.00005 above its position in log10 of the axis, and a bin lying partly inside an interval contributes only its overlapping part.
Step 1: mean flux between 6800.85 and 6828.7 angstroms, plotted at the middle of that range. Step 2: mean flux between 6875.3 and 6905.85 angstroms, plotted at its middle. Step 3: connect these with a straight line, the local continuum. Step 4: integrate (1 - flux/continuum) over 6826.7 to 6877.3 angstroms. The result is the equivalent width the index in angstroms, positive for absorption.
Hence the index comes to 2.8 angstroms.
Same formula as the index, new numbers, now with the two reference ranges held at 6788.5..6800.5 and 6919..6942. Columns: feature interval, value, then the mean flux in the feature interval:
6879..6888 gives 0.3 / 19.1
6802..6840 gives 3.1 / 18.5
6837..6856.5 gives 2.8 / 17.1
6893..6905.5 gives 0.6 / 18.8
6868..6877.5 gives 1.5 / 16.7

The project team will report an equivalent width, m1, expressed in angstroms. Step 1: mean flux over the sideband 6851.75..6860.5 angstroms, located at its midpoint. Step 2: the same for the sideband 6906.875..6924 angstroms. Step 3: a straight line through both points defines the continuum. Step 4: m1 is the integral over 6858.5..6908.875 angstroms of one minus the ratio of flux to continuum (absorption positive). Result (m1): 1.3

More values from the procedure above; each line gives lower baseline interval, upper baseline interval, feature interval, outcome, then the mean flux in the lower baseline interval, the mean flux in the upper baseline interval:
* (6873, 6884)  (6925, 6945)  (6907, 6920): -1.4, 18.5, 19.3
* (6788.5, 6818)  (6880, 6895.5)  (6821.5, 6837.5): 0.8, 19.5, 17.8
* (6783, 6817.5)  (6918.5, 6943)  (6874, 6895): 1.3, 19.2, 19.4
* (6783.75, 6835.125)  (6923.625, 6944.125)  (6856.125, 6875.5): 1.6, 18.8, 19.3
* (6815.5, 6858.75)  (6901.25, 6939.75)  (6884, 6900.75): 1.0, 17.6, 19.9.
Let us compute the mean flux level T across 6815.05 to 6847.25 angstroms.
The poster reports 18.2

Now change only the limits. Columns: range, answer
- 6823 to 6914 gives 18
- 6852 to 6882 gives 17.8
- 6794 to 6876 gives 18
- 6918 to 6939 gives 19.9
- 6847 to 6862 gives 16.2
